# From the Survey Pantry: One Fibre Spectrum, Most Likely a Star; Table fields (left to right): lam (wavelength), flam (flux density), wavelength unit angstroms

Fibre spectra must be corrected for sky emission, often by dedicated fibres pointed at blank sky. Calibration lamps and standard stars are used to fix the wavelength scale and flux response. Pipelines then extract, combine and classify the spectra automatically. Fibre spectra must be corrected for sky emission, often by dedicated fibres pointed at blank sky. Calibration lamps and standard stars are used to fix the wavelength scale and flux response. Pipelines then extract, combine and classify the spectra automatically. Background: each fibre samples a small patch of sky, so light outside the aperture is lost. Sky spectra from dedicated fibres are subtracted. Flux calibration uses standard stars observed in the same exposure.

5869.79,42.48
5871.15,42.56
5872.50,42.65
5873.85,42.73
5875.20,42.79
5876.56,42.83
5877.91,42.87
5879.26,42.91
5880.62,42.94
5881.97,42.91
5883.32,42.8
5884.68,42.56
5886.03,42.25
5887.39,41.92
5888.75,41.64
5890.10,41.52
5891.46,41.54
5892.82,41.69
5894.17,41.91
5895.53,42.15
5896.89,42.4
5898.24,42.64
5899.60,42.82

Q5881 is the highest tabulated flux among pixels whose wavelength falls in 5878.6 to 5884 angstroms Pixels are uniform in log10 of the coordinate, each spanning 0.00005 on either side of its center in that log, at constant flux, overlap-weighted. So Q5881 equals 42.94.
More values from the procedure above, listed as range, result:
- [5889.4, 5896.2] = 42.15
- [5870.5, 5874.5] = 42.73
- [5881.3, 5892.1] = 42.91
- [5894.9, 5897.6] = 42.4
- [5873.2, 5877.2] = 42.83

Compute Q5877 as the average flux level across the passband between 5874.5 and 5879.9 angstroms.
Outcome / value 42.9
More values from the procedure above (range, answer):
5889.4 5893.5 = 41.6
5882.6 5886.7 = 42.6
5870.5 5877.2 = 42.7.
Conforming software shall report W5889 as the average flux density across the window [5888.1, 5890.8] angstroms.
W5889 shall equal 41.6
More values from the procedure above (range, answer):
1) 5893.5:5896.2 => 42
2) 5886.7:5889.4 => 41.6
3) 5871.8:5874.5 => 42.8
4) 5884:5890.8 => 42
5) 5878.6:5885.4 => 42.8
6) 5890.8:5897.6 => 42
